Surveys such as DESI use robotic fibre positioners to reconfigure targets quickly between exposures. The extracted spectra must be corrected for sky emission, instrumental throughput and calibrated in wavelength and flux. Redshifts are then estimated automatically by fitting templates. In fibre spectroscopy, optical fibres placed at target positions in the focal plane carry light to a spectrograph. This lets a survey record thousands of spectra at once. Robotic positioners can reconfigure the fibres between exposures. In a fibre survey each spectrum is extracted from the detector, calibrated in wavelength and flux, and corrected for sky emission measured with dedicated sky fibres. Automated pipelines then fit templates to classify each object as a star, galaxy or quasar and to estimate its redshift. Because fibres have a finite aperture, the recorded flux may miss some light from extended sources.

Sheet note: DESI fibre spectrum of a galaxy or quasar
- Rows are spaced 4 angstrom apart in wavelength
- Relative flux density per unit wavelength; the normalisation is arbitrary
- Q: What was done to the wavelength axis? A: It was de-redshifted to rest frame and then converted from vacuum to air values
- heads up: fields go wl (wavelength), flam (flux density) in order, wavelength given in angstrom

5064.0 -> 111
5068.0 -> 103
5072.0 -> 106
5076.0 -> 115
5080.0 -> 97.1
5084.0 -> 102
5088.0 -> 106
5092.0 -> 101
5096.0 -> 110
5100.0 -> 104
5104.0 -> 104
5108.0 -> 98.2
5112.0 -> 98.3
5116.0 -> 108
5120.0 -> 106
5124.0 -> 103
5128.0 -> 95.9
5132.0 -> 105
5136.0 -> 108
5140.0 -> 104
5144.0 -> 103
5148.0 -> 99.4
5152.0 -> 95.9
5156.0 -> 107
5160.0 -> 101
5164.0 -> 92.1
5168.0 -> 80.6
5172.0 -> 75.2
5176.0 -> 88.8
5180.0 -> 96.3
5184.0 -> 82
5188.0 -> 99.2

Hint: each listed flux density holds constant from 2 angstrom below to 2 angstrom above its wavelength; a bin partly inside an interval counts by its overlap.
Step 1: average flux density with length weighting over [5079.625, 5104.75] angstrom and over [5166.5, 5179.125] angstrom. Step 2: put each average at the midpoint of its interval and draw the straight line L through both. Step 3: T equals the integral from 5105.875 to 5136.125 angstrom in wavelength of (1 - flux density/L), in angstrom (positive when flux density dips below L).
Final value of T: -2.0 angstrom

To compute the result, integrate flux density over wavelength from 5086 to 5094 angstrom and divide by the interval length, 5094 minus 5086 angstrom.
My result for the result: 104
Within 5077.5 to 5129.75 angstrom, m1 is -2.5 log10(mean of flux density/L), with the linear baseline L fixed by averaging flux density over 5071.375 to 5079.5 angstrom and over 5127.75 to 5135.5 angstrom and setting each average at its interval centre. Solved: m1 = 0.03 mag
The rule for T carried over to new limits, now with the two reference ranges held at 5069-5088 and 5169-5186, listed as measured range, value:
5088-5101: -0.4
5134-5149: -1.9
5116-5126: -0.9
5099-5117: -0.5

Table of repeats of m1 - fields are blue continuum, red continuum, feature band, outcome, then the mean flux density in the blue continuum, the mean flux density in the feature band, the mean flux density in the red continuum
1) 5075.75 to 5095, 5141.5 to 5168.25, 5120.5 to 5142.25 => -0.04 mag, 104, 103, 98.2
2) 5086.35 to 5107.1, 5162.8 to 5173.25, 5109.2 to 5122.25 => -0.05 mag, 105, 104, 82.4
